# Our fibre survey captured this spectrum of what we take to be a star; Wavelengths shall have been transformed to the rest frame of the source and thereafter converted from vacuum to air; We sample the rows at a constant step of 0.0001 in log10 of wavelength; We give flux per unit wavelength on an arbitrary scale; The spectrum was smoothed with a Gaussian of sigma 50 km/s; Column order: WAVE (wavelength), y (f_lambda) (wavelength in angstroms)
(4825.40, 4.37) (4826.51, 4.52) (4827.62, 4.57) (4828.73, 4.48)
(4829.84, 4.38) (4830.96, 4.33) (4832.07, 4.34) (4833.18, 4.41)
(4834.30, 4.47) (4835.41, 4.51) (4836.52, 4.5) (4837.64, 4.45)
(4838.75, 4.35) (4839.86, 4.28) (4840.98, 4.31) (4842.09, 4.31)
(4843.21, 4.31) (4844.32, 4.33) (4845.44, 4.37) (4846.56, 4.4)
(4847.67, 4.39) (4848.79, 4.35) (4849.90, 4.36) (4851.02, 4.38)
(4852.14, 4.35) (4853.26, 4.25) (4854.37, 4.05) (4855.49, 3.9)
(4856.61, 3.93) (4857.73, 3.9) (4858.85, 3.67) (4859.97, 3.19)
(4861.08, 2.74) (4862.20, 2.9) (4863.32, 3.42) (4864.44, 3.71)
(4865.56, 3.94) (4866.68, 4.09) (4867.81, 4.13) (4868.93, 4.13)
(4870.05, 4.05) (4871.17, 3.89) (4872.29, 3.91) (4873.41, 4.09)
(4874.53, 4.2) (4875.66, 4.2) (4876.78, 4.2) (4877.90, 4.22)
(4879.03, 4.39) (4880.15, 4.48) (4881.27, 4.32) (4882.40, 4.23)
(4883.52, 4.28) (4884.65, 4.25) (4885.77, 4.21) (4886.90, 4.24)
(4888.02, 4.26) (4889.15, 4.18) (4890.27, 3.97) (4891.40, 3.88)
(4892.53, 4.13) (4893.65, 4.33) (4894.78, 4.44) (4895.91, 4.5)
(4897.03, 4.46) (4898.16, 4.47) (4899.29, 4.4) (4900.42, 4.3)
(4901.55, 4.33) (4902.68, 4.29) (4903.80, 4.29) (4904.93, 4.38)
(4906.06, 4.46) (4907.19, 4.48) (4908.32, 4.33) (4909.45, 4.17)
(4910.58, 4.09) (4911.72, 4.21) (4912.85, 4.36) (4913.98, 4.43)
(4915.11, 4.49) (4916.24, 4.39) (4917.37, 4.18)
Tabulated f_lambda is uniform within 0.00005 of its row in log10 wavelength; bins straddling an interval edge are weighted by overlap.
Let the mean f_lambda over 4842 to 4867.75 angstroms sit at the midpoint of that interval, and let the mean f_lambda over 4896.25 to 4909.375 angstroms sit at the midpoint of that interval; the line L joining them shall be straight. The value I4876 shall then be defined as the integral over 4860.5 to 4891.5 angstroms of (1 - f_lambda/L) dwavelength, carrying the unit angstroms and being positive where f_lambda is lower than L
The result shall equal 1.0 angstroms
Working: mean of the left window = 3.96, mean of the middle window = 4.02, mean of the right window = 4.38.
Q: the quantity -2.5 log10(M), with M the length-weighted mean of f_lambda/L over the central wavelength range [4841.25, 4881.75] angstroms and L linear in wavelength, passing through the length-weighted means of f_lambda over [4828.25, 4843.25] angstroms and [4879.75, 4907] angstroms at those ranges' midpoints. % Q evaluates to 0.079 mag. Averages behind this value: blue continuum 4.39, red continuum 4.3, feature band 4.04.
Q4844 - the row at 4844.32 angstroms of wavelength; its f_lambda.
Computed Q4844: 4.33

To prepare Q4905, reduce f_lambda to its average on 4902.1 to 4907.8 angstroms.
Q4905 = 4.38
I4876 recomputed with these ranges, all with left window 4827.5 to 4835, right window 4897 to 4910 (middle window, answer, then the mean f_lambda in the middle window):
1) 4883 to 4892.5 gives 0.5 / 4.15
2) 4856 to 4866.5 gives 2.1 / 3.51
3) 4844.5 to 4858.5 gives 0.6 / 4.21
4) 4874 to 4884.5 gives 0.2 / 4.28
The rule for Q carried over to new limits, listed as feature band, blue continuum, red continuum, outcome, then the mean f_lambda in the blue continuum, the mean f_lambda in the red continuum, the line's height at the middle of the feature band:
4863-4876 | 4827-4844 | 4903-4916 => 0.10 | 4.4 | 4.34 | 4.37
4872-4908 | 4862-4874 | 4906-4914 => -0.05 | 3.87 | 4.3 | 4.09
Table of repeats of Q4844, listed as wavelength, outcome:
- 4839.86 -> 4.28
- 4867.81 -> 4.13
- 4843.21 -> 4.31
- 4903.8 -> 4.29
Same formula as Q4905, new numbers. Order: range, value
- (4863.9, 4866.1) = 3.83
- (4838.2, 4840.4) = 4.32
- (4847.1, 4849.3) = 4.38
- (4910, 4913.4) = 4.21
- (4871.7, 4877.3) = 4.12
